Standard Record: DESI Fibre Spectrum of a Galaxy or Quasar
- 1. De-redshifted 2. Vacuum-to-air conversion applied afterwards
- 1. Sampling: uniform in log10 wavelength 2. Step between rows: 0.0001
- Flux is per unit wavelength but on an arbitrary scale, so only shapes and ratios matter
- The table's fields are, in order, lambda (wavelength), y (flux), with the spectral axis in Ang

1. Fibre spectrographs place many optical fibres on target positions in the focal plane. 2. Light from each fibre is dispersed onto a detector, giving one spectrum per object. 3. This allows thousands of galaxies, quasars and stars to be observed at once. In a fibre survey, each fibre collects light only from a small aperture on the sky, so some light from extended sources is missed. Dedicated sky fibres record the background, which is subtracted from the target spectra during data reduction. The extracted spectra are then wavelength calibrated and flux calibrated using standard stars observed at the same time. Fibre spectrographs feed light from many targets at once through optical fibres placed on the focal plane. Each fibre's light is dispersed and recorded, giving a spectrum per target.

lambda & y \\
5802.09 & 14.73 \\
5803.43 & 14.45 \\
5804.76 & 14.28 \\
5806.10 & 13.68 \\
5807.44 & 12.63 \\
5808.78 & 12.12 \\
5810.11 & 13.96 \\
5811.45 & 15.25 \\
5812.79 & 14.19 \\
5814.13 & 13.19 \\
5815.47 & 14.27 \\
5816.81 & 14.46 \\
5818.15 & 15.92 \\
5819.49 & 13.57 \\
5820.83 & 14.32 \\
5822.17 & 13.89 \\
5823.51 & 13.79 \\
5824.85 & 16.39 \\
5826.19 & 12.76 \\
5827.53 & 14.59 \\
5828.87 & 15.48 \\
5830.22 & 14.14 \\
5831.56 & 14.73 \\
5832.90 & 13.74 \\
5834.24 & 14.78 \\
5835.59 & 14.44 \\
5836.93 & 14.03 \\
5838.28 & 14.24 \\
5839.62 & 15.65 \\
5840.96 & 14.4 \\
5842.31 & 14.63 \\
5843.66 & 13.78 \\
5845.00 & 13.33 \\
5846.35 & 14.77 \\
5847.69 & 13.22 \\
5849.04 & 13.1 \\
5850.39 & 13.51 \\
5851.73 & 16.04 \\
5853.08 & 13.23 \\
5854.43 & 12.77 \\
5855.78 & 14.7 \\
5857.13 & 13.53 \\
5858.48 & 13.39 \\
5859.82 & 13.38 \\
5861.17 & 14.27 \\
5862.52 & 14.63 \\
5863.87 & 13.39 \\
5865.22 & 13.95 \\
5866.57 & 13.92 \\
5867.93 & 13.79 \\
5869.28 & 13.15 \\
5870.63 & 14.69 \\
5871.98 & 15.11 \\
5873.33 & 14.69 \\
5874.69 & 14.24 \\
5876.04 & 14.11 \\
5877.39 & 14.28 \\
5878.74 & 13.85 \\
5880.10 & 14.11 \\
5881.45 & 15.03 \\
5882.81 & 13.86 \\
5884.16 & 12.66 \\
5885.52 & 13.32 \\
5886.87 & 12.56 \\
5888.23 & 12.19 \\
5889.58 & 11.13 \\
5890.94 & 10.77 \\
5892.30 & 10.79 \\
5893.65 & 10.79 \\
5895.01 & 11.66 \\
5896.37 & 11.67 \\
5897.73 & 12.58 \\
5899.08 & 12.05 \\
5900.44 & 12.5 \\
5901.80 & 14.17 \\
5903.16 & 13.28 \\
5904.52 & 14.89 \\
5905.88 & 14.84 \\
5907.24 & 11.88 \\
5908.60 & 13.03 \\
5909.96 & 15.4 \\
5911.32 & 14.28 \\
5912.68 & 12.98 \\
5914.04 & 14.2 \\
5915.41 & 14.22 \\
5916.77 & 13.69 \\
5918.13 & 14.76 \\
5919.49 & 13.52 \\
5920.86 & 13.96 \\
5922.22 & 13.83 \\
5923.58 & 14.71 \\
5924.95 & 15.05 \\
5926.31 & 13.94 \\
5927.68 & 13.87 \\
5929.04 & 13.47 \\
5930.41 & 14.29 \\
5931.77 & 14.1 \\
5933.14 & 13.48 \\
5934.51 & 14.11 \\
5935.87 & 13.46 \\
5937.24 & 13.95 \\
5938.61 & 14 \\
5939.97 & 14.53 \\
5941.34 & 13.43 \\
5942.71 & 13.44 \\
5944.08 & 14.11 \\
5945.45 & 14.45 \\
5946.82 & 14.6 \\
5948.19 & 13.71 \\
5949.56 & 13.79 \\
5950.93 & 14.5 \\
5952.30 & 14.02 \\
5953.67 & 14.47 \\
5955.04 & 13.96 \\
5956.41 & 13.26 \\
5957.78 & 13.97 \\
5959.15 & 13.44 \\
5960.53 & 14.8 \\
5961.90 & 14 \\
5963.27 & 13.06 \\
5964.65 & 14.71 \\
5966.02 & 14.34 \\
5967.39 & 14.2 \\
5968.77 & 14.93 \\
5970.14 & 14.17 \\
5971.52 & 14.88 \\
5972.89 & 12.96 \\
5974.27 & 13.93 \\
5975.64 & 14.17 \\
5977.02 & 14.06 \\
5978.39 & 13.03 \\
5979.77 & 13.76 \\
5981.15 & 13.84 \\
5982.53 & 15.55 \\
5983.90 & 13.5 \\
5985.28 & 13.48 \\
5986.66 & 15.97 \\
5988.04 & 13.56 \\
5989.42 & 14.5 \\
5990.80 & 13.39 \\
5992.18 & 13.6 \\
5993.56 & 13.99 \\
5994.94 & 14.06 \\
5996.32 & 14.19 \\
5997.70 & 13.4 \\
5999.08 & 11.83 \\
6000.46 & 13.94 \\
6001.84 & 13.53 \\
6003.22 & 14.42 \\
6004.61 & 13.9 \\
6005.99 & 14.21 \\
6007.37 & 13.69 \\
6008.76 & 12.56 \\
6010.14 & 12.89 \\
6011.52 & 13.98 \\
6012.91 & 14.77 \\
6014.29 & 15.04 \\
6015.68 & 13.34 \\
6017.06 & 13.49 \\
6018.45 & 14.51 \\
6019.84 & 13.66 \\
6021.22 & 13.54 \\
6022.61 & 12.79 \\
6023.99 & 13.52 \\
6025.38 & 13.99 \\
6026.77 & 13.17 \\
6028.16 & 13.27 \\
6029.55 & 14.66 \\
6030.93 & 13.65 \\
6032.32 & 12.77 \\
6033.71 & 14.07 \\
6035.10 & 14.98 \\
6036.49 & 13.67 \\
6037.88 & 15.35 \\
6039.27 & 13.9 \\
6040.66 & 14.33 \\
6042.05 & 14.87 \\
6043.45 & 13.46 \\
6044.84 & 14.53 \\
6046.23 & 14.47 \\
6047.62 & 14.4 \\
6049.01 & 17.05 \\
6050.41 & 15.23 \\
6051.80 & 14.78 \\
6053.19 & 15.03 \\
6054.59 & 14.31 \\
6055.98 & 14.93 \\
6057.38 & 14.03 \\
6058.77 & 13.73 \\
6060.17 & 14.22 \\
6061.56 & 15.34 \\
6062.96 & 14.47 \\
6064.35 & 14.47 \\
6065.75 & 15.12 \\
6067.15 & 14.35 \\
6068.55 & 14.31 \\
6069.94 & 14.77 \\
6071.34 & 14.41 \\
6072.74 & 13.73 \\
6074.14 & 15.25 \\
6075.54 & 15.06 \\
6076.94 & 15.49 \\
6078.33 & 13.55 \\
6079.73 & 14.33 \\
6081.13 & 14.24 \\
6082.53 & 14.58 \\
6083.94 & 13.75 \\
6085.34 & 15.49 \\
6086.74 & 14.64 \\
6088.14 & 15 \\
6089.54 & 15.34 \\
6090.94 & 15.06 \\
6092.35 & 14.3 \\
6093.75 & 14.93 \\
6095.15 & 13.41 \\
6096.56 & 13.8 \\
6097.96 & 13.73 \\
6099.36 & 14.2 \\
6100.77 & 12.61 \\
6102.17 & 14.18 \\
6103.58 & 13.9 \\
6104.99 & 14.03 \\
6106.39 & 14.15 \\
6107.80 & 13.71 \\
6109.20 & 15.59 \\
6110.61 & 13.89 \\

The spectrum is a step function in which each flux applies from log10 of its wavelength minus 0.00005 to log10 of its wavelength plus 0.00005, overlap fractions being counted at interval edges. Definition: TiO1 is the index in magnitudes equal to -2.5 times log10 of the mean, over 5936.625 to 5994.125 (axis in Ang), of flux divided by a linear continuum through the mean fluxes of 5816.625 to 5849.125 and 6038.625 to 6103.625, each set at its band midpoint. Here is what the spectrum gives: 0.03 mag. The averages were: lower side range 14.3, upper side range 14.5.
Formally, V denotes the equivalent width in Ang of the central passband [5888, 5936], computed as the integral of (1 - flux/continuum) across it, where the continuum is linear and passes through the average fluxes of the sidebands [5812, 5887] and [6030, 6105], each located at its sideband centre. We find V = 3.0 Ang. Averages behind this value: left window 14.1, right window 14.4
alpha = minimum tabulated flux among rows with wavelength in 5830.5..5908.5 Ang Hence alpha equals 10.77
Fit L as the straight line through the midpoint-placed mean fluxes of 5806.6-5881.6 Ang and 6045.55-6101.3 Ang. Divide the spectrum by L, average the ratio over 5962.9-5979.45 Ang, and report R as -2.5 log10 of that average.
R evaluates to 0.02 mag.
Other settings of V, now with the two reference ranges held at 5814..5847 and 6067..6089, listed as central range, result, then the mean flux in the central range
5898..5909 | 0.9 Ang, 13.3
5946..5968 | 0.7 Ang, 14.1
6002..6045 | 1.9 Ang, 13.9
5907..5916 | 0.4 Ang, 13.8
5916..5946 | 1.0 Ang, 14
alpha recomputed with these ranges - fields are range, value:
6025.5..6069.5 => 12.77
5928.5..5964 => 13.06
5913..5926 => 13.52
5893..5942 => 10.79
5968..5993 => 12.96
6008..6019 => 12.56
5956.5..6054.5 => 11.83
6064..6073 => 13.73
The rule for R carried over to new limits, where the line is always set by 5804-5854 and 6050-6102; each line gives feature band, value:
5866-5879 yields 0.00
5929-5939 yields 0.03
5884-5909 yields 0.15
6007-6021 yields 0.05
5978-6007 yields 0.04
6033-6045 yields 0.01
